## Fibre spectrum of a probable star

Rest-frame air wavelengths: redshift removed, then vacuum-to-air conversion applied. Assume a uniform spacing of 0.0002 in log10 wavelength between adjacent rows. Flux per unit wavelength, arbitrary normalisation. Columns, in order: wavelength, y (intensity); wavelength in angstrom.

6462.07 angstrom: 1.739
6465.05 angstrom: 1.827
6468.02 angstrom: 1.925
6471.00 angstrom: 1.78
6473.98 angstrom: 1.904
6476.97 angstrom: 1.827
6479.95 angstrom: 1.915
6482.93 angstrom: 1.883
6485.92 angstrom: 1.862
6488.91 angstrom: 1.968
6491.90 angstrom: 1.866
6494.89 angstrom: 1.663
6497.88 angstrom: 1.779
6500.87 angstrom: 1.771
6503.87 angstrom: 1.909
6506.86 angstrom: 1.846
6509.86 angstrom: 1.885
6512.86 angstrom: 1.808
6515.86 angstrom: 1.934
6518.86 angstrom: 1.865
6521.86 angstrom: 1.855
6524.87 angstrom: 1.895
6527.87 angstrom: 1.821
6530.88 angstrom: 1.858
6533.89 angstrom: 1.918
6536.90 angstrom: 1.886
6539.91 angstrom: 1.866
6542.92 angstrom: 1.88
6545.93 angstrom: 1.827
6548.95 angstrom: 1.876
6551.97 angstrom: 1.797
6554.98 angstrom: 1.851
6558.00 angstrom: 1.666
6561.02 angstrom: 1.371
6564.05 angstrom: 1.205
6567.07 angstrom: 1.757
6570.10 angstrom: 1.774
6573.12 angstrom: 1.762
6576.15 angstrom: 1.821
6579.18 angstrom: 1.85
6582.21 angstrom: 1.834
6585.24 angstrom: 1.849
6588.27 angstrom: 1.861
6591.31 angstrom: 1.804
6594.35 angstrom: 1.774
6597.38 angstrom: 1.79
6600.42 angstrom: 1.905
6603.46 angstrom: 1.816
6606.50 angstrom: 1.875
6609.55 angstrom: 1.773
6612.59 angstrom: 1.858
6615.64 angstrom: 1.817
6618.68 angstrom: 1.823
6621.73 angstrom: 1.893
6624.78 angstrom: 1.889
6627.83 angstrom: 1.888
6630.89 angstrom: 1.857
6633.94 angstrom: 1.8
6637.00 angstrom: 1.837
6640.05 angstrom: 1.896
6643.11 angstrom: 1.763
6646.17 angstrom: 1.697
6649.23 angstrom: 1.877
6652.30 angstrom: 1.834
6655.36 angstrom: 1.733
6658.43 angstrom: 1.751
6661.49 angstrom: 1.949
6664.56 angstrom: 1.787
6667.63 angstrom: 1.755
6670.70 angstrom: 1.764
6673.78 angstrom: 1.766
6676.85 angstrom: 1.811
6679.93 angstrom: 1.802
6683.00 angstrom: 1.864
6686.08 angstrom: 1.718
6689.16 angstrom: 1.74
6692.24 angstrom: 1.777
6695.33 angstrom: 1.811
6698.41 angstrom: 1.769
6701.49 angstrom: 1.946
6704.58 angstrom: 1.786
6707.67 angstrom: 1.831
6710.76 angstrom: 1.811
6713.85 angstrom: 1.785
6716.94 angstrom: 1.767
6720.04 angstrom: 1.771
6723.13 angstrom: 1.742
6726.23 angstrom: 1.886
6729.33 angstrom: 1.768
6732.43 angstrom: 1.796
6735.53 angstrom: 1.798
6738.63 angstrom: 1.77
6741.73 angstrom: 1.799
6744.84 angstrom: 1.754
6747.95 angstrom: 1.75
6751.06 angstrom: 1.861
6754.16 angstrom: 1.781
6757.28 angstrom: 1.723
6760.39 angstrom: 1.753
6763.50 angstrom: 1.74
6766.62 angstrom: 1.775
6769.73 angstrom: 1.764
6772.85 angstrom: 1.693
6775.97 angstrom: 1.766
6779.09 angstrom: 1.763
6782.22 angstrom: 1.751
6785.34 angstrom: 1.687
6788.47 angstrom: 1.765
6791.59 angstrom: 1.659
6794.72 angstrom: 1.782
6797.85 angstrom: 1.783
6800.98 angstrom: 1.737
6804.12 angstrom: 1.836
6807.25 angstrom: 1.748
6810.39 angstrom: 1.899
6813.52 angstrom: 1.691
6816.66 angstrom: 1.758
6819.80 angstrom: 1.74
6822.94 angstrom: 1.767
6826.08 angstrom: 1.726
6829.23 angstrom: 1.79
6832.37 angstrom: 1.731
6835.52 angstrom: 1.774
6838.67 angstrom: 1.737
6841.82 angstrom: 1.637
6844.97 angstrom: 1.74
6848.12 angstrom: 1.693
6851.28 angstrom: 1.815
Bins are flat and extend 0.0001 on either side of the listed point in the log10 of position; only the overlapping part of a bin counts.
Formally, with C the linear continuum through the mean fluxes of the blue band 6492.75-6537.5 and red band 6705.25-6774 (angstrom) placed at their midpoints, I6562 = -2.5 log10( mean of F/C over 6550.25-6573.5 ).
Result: 0.117 mag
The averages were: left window 1.85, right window 1.78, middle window 1.64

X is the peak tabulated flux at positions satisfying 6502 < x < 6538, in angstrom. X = 1.934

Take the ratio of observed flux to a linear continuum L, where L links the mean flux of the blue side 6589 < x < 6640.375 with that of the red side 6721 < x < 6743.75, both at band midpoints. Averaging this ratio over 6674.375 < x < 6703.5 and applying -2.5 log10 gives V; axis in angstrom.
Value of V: 0.00 mag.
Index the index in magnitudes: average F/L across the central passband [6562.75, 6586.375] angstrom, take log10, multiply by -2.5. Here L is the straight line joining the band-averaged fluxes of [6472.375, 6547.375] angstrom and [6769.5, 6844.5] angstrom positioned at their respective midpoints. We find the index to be 0.06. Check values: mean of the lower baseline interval 1.86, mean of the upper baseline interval 1.75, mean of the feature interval 1.73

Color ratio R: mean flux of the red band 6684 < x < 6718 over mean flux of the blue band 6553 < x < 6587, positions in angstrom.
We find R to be 1.05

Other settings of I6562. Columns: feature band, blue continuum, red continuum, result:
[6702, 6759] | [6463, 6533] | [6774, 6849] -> -0.01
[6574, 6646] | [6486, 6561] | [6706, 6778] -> -0.01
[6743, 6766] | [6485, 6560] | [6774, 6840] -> 0.00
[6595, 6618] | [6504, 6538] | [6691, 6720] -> 0.01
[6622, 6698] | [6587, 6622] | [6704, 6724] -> 0.00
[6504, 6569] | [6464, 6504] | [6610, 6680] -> 0.03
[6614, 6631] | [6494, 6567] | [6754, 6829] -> -0.05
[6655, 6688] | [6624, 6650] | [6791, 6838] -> 0.02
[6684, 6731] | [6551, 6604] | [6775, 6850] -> -0.03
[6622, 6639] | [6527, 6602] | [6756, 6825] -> -0.05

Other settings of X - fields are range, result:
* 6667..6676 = 1.766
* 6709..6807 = 1.886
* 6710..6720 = 1.811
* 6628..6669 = 1.949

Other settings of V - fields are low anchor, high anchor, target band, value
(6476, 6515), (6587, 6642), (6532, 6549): -0.02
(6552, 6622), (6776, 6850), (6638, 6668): -0.03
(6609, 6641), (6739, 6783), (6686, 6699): 0.02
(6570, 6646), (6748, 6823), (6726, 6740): -0.01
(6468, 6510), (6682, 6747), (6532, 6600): 0.03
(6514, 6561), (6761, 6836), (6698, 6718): -0.02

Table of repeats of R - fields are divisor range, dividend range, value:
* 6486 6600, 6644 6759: 0.99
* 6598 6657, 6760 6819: 0.96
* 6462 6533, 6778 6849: 0.94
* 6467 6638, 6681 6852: 0.97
